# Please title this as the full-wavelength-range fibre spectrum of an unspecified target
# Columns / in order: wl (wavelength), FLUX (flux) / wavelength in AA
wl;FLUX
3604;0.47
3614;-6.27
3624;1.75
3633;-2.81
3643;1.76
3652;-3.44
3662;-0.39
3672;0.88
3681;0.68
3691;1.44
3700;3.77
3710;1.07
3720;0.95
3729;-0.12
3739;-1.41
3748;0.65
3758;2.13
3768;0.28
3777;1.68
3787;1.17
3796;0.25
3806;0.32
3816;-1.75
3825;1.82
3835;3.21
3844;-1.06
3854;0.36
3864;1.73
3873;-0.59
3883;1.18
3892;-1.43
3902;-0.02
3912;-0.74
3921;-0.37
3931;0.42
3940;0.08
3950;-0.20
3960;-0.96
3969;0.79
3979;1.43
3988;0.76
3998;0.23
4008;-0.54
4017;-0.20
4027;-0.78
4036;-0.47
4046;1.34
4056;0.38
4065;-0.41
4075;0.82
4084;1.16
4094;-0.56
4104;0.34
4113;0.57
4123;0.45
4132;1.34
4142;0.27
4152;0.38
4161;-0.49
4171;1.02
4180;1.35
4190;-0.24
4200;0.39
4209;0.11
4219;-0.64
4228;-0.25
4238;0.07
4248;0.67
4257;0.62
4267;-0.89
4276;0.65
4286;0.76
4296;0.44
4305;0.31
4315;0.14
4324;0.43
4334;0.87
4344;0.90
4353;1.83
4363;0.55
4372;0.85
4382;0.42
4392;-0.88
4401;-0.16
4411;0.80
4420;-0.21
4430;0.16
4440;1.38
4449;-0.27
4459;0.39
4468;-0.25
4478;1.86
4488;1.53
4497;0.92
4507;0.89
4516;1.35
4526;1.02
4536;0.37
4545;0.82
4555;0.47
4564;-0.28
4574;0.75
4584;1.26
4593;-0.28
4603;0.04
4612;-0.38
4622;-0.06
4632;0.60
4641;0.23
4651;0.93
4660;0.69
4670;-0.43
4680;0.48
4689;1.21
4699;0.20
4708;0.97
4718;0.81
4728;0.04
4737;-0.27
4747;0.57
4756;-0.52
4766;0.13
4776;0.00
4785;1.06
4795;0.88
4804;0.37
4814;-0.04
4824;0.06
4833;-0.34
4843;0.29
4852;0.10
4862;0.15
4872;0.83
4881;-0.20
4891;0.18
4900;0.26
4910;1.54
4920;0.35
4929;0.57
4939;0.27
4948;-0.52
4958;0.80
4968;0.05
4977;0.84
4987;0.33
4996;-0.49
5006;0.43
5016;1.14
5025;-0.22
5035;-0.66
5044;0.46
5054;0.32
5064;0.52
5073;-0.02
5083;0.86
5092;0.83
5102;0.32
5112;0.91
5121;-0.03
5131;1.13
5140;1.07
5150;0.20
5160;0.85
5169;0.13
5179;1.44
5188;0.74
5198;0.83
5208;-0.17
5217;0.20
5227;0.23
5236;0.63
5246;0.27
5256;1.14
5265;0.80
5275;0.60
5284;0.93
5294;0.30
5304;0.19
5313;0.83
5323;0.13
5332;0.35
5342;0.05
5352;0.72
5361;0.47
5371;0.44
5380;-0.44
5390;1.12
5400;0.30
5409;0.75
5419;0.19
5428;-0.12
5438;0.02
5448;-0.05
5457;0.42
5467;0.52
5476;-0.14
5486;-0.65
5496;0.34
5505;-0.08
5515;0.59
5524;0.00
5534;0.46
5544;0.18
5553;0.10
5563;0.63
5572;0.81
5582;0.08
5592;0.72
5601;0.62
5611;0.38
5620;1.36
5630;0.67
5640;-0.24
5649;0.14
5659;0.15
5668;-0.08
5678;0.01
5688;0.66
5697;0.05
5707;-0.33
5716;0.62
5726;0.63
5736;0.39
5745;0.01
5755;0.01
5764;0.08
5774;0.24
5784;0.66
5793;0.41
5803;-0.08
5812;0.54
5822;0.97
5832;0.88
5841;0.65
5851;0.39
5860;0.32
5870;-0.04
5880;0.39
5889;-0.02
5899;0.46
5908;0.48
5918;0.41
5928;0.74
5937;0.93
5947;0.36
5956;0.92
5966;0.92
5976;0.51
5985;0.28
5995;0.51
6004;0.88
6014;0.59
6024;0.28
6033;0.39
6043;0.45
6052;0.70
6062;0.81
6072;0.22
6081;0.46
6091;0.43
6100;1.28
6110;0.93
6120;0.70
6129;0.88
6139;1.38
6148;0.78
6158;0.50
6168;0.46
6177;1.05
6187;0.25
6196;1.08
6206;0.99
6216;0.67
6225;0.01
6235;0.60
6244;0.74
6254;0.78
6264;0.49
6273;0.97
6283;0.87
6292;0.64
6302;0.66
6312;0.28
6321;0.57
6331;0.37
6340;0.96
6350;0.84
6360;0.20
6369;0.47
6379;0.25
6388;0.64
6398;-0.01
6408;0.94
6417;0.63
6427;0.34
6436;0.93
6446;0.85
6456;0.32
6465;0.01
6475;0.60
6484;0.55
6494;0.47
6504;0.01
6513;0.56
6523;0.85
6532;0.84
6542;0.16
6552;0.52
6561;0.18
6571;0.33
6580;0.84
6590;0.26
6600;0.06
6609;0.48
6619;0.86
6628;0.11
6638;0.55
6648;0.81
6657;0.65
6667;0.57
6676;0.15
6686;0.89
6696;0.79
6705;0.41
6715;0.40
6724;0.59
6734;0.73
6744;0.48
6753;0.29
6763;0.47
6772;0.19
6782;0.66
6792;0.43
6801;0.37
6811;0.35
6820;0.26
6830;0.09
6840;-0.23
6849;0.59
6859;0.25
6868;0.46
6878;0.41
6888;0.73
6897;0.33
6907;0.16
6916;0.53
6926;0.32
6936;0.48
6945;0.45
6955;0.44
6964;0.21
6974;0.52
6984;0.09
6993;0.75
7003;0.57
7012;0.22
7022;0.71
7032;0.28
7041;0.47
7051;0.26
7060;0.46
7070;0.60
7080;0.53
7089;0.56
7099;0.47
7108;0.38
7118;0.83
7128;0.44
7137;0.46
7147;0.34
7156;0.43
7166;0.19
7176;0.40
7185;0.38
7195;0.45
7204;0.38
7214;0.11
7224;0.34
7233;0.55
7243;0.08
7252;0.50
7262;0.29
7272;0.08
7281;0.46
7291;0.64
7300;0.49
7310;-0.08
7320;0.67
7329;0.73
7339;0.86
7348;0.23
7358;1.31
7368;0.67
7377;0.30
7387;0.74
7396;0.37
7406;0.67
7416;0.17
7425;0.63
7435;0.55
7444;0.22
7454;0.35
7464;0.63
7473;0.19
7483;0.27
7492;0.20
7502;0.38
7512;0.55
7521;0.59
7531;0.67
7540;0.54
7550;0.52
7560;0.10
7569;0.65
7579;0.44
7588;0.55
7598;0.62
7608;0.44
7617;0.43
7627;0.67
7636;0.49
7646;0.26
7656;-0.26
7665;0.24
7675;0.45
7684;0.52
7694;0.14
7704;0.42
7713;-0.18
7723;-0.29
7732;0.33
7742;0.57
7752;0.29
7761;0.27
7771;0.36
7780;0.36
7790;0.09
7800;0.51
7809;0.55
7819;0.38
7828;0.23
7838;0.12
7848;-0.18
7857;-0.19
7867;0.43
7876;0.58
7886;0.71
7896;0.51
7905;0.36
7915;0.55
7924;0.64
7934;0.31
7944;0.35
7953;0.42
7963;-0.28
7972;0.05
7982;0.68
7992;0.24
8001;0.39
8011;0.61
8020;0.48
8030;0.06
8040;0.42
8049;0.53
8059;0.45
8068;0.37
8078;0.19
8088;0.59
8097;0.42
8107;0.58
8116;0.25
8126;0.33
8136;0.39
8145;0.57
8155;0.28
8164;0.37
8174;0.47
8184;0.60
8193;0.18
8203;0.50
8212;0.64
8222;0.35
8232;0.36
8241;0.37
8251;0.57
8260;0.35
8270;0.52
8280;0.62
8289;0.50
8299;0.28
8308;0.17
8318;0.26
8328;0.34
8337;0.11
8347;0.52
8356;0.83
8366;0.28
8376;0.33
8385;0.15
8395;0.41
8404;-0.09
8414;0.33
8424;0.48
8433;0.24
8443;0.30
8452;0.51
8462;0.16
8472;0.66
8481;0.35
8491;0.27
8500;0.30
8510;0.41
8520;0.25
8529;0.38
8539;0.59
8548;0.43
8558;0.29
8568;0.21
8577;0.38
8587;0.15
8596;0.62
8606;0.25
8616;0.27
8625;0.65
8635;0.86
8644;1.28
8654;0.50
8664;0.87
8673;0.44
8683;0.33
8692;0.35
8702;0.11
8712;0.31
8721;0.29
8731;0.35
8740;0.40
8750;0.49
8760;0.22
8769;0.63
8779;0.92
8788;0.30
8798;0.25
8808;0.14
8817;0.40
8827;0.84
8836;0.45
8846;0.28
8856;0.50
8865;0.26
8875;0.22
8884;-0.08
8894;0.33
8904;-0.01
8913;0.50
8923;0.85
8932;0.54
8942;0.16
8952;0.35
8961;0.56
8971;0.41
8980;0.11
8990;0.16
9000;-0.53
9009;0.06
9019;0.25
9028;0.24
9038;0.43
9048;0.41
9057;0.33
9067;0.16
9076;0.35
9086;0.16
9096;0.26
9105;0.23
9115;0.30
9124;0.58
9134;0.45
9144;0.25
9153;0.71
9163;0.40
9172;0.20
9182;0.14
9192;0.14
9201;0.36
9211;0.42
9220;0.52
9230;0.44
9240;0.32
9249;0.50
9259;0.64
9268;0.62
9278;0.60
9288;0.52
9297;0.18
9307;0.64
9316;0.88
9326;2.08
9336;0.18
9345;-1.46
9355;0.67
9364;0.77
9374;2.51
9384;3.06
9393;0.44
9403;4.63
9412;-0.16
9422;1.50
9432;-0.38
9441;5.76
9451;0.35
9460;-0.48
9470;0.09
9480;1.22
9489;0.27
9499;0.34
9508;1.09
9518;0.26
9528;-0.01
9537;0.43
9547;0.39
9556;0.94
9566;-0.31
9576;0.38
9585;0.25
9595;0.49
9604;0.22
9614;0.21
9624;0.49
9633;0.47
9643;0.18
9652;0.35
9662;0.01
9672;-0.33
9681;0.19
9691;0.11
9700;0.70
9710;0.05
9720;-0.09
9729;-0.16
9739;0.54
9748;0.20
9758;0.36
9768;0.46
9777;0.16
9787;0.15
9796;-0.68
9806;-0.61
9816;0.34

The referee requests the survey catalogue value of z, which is 0.122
